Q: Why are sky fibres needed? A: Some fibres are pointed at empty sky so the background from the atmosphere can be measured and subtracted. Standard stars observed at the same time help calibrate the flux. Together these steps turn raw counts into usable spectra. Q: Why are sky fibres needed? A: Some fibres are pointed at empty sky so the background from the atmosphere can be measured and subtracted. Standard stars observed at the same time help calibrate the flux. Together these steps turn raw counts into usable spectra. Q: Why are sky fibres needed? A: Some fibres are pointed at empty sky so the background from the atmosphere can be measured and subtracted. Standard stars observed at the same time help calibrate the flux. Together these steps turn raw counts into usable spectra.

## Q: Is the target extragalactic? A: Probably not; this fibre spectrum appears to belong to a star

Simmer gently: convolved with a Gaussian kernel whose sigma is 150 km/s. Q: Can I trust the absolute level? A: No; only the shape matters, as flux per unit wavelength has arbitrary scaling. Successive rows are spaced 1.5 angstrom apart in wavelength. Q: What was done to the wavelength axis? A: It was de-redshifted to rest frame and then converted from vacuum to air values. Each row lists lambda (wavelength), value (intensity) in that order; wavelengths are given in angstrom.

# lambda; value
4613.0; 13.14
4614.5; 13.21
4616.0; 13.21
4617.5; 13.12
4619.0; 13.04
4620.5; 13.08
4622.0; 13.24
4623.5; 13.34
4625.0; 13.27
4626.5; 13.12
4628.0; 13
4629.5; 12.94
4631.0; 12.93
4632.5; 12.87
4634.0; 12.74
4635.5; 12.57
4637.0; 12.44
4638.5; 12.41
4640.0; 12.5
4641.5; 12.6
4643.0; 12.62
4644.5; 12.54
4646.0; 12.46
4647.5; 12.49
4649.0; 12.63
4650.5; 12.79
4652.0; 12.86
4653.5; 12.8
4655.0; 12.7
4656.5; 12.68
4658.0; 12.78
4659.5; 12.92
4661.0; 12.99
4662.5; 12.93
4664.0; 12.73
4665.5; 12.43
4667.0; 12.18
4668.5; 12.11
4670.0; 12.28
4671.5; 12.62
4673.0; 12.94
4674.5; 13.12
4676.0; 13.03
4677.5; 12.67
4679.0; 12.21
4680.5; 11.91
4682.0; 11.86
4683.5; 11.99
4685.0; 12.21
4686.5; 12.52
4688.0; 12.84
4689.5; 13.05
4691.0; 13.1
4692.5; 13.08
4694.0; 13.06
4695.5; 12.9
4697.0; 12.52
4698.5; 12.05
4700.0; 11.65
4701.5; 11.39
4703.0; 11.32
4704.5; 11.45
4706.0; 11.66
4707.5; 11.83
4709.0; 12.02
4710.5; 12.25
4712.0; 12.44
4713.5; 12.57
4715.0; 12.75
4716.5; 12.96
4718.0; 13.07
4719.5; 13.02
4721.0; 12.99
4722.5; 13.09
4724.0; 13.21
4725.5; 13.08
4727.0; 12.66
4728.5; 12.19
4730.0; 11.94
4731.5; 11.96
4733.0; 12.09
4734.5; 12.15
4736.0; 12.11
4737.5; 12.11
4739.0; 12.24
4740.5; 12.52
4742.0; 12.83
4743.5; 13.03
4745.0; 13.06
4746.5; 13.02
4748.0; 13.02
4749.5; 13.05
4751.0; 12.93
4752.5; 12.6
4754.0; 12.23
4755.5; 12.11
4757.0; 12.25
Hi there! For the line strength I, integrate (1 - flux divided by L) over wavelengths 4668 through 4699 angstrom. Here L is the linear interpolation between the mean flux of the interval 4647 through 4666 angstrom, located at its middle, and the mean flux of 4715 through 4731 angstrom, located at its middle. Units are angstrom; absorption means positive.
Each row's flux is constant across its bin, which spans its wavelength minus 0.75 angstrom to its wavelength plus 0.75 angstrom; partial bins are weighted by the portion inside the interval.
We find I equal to 0.5 angstrom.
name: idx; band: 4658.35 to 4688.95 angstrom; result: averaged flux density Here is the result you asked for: 12.5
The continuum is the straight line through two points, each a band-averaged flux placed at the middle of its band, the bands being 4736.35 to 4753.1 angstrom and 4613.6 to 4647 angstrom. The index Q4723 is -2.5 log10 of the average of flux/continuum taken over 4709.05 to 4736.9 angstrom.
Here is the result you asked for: 0.02 mag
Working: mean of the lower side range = 12.9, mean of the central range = 12.6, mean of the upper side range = 12.8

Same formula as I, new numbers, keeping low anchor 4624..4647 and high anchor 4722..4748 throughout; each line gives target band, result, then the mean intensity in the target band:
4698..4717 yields 0.9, 12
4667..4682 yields 0.2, 12.5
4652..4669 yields 0.0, 12.7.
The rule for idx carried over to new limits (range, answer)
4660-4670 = 12.5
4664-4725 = 12.5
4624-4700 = 12.7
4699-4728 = 12.4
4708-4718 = 12.5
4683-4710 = 12.3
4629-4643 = 12.7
